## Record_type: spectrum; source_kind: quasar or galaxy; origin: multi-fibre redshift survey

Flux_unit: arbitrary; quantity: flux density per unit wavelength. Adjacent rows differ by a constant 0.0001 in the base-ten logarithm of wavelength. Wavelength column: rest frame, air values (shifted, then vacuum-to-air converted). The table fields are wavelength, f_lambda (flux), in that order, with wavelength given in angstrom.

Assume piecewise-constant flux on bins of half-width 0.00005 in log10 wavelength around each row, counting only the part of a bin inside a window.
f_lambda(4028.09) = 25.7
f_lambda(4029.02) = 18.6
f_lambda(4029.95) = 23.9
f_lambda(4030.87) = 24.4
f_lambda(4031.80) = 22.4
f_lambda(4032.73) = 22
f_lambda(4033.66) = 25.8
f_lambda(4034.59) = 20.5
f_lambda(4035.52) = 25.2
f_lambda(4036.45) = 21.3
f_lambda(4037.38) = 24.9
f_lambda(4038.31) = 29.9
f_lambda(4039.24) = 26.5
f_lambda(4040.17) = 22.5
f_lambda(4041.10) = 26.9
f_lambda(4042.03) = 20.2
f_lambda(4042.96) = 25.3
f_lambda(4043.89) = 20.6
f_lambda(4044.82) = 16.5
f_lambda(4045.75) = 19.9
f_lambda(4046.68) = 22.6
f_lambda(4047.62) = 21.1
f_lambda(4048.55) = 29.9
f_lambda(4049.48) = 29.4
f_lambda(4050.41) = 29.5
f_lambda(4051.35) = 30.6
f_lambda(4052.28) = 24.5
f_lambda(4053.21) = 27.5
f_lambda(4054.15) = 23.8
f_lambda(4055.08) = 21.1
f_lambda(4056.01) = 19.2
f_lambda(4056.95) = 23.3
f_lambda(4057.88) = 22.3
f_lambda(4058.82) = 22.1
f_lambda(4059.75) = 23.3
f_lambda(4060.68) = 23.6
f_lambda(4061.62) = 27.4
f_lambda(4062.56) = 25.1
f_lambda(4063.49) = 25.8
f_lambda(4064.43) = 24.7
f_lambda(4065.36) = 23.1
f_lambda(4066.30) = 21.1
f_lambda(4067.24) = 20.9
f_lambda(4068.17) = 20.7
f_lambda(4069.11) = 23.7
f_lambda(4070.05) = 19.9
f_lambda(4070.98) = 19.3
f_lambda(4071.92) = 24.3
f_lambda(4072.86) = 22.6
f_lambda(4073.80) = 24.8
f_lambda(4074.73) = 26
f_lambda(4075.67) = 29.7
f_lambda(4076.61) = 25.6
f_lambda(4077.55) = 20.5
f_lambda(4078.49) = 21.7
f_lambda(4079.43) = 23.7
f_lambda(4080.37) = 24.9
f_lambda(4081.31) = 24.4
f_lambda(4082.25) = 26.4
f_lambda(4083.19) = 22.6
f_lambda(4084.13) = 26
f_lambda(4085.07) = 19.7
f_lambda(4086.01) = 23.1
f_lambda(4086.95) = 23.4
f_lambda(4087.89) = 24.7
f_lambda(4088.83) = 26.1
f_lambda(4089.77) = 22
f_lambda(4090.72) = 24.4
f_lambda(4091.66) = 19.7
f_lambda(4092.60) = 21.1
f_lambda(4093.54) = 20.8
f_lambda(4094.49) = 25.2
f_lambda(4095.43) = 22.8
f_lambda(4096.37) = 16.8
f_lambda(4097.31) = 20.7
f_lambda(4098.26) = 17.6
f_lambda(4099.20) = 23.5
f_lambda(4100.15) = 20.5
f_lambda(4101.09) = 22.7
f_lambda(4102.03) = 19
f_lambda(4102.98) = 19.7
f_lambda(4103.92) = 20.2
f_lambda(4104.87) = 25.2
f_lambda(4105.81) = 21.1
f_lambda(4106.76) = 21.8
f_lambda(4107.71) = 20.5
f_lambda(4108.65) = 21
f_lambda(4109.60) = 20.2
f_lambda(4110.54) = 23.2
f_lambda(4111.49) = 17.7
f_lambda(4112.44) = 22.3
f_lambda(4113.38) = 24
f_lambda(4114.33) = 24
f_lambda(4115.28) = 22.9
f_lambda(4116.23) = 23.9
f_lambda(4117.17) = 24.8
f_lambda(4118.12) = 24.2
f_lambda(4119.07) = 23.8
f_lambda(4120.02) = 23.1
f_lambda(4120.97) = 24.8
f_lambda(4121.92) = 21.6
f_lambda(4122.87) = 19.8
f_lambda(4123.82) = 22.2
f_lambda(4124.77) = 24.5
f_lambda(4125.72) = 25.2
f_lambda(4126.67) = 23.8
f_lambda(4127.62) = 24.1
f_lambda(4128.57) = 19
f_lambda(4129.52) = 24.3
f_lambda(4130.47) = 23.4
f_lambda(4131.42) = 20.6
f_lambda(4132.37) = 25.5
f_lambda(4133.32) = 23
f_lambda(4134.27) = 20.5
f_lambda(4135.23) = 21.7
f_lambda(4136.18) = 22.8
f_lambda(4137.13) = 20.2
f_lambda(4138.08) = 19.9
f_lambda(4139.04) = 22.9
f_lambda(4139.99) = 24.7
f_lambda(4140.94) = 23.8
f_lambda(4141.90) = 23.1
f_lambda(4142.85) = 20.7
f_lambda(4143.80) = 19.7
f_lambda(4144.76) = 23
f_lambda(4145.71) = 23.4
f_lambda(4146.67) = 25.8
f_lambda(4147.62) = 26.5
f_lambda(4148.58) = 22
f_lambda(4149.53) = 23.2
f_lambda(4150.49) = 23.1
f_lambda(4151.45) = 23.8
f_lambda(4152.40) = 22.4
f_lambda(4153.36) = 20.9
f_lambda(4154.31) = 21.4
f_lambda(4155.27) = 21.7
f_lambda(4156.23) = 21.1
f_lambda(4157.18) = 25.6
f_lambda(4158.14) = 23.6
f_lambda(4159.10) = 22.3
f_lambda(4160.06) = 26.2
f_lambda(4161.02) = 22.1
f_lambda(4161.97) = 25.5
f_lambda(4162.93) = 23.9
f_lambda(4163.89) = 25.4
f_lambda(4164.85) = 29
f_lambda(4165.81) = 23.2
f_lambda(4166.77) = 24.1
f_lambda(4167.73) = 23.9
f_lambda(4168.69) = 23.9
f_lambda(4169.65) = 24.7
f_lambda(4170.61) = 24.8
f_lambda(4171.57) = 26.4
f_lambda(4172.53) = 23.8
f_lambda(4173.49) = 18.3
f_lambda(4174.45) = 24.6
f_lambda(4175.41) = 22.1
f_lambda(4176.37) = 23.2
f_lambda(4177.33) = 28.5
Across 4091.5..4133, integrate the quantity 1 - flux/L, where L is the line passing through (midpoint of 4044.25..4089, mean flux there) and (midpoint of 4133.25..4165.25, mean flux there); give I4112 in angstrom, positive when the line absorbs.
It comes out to 2.2 angstrom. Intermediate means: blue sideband 23.8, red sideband 23.1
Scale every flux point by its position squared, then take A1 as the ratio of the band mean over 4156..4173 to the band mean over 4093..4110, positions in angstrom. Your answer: 1.20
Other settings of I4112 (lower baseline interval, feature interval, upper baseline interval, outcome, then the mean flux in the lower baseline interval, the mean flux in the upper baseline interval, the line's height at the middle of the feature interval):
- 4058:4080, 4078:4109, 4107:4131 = 1.2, 23.4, 22.7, 23.1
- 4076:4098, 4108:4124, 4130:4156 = 0.1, 22.9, 22.6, 22.7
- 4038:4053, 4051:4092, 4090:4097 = -1.1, 24.7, 21.5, 23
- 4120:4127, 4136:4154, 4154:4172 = 0.7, 23.1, 24.2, 23.7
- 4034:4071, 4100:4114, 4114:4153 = 1.1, 23.7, 23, 23.2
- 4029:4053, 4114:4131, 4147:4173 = 0.5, 24.2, 23.9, 24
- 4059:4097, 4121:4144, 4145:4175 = 1.1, 23.3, 23.8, 23.6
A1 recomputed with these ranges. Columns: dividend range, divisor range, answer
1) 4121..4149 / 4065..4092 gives 1.00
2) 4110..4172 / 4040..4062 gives 1.02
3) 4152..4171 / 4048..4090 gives 1.03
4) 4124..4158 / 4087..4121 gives 1.05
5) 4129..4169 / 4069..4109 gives 1.06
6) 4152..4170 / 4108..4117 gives 1.09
